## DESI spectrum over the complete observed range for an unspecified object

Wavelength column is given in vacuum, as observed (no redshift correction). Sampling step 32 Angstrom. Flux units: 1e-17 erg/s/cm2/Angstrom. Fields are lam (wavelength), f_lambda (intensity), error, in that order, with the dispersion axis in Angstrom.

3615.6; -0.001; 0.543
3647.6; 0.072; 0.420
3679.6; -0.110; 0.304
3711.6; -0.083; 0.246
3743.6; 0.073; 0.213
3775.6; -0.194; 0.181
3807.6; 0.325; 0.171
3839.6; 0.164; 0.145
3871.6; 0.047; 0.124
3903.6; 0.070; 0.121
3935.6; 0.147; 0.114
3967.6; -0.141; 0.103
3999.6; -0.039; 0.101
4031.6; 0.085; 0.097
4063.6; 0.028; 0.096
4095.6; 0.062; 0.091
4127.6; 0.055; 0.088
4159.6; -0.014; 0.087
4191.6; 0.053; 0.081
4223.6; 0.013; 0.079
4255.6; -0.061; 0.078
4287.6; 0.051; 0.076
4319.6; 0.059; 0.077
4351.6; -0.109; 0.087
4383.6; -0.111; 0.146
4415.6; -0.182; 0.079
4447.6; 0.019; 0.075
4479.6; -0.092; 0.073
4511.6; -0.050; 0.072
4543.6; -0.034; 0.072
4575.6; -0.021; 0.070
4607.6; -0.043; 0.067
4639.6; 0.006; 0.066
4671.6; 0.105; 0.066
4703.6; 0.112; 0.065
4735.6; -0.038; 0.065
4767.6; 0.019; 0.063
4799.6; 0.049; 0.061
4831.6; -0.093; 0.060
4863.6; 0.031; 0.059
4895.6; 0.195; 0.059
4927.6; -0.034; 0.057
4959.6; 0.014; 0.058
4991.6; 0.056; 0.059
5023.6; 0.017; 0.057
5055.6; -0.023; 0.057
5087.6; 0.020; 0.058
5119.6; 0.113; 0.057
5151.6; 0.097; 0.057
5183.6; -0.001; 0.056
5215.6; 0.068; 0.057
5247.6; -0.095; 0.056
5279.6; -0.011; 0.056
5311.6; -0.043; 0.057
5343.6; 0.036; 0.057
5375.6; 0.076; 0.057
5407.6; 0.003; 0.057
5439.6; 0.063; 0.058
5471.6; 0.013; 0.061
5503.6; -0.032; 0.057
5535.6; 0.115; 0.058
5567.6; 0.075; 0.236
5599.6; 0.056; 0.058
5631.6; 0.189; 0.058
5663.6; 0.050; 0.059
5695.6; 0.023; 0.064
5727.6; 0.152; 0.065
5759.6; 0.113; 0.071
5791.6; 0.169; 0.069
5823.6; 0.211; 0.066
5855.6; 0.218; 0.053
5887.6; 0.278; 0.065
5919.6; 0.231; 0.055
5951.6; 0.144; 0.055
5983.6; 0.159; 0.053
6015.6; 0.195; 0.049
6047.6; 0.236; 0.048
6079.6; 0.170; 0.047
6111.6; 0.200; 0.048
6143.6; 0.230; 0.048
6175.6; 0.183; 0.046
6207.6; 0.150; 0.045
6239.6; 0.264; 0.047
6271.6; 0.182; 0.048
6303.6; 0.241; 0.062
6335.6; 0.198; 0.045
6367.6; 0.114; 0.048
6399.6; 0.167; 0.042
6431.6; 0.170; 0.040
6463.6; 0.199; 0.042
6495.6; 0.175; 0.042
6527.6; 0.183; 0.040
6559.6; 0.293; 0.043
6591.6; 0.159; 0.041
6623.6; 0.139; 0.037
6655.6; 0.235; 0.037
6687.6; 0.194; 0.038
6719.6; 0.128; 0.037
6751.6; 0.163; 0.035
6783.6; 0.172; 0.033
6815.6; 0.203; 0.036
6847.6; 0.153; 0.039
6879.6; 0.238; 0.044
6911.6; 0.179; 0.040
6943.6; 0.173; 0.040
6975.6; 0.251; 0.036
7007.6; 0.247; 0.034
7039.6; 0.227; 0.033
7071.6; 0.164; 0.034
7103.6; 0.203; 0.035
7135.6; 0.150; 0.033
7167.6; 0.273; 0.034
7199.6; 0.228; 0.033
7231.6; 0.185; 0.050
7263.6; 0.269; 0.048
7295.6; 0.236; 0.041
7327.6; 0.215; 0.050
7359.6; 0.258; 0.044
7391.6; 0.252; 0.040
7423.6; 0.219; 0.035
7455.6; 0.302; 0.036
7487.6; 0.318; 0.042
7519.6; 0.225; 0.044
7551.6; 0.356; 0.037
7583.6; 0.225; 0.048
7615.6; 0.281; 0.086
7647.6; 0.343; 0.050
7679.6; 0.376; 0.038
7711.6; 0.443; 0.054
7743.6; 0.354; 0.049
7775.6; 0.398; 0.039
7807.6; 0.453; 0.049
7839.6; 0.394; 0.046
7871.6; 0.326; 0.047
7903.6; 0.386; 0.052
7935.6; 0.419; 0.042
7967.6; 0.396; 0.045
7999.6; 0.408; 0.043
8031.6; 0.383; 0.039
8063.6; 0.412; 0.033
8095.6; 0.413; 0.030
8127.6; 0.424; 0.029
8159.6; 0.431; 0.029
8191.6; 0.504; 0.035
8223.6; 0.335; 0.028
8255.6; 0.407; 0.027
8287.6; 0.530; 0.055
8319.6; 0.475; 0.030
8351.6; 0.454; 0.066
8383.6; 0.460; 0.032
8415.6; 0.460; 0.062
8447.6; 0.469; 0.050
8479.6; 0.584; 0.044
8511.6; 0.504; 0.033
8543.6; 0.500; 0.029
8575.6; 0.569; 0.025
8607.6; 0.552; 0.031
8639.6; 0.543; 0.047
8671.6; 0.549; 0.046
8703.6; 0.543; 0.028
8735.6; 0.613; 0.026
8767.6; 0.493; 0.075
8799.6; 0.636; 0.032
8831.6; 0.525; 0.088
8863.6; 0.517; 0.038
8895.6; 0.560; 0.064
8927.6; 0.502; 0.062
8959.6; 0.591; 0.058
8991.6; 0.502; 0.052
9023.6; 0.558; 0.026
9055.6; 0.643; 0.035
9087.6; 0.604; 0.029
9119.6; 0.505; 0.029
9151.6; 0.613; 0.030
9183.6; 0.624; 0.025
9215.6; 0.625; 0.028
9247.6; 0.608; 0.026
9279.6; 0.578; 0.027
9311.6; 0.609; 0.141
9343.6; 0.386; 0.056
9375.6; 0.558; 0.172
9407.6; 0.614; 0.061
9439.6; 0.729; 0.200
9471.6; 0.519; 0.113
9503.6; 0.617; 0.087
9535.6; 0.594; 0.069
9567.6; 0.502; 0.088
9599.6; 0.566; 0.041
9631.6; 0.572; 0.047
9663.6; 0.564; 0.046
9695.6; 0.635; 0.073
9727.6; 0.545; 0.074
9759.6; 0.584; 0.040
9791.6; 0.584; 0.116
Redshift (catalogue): 0.910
